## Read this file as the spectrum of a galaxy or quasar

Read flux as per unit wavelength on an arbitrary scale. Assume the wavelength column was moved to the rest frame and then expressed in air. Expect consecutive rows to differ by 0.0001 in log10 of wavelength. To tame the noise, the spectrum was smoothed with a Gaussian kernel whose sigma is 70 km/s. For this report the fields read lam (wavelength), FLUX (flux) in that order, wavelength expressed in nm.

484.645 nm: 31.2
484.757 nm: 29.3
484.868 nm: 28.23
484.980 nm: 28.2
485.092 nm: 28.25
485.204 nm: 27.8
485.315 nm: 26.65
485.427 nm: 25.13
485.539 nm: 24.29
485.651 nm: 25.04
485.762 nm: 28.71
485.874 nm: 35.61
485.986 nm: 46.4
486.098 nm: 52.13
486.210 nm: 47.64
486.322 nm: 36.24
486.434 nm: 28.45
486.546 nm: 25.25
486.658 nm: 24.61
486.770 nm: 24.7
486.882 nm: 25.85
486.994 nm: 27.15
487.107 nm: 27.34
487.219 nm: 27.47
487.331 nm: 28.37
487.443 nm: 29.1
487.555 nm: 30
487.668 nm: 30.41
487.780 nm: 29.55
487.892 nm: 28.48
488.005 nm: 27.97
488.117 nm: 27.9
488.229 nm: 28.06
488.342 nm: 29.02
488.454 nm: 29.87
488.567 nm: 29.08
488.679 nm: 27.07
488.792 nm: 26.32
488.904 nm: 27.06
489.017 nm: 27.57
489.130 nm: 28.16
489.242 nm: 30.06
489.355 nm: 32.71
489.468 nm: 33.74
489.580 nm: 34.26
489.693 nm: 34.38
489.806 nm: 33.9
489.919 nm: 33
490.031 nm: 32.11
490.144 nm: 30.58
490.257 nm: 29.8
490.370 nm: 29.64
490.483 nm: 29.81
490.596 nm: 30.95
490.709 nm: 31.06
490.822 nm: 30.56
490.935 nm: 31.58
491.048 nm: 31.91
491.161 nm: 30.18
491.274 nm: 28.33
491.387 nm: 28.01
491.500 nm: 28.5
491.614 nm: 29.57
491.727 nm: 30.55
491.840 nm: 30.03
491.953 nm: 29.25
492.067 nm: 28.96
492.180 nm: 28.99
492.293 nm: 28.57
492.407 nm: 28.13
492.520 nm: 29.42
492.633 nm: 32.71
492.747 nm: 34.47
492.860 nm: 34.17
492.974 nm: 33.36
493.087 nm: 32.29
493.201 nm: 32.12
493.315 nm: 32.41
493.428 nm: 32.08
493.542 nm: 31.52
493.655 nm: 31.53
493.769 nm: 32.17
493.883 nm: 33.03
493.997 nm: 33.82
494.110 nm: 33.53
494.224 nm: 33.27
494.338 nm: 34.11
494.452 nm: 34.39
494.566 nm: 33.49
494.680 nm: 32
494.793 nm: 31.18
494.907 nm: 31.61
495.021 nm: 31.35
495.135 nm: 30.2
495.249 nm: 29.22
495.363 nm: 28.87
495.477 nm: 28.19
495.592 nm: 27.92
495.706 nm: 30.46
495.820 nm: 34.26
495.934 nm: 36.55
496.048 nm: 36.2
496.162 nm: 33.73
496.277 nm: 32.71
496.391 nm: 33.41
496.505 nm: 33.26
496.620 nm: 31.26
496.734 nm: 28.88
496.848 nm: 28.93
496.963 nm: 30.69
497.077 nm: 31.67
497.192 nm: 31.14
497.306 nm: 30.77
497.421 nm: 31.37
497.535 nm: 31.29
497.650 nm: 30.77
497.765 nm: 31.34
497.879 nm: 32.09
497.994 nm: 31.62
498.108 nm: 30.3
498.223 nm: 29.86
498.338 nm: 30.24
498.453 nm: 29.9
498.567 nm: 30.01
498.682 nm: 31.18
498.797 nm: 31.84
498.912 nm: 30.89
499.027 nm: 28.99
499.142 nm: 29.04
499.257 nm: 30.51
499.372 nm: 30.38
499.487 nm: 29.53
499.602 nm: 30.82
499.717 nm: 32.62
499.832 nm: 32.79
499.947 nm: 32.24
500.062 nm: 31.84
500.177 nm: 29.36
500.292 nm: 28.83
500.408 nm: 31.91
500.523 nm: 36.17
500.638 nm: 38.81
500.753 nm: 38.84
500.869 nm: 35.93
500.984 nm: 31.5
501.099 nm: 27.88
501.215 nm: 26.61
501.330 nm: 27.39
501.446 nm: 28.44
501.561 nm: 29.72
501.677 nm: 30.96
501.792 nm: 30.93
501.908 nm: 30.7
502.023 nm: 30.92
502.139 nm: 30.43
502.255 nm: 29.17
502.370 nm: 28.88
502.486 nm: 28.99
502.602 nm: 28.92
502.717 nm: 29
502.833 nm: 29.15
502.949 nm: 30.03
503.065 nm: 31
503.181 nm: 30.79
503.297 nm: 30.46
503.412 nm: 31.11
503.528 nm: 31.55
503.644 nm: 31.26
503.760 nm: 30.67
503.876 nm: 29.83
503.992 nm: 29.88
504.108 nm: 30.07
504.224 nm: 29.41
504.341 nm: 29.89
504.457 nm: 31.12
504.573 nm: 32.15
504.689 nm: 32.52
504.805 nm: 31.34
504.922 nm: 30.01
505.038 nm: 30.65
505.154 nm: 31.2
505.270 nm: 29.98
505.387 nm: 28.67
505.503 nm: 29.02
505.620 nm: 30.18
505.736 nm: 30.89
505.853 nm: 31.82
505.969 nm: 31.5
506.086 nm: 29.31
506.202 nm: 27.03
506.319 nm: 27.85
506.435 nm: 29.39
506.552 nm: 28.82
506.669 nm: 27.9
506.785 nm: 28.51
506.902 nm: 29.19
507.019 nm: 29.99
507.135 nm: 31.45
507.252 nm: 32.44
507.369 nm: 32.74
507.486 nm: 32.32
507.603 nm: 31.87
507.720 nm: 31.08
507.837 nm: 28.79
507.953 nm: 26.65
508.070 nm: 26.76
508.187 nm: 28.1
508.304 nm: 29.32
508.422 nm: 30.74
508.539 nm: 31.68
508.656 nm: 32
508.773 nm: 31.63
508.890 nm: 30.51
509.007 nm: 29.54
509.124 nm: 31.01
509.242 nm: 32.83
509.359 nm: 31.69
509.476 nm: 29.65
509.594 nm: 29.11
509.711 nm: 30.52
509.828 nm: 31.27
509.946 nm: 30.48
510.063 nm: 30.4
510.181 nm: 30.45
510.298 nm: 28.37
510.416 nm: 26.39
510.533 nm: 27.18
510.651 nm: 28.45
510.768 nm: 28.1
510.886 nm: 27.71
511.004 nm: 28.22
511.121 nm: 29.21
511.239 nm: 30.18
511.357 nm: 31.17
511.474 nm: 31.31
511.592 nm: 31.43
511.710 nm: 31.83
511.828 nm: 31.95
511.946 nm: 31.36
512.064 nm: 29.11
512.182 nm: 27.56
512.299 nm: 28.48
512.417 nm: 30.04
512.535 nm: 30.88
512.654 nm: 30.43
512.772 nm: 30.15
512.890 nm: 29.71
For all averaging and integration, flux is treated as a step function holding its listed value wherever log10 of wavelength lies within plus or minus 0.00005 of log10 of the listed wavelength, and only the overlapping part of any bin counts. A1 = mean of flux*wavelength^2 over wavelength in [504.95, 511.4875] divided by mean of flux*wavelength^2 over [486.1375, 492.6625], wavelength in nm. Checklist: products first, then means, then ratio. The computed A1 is 1.08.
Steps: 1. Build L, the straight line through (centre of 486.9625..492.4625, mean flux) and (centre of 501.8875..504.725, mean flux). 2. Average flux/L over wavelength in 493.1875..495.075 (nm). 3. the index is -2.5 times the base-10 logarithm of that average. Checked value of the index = -0.09 mag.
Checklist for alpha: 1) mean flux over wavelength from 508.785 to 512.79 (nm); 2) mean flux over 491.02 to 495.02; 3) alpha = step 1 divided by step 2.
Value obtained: 0.95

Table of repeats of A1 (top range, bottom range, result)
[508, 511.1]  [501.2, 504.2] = 1.02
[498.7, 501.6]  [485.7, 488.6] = 1.07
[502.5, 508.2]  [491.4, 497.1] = 1.00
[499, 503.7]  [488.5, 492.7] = 1.07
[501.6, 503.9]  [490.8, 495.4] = 1.00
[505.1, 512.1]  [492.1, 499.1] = 1.00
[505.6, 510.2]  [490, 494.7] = 1.03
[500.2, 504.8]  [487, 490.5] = 1.10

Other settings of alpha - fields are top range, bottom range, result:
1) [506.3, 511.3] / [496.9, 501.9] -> 0.96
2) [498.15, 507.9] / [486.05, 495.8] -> 0.99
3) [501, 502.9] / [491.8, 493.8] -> 0.94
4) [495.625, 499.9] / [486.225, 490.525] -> 1.06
